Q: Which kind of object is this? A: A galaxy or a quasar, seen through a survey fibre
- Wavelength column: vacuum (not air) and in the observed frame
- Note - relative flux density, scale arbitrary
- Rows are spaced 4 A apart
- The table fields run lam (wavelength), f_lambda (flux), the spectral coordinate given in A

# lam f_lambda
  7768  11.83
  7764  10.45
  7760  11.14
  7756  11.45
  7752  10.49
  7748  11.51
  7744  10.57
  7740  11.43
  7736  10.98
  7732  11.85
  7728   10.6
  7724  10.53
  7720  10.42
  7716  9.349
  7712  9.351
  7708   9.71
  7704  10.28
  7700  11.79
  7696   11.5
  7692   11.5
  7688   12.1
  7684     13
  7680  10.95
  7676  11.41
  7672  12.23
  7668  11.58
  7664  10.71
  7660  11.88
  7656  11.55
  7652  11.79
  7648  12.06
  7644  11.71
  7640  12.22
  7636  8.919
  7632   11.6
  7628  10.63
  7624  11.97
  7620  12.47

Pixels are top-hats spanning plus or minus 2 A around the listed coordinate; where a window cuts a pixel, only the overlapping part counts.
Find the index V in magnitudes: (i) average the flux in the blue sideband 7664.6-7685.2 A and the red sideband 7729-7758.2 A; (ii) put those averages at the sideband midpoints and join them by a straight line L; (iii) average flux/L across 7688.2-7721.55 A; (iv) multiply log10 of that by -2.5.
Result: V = 0.09 mag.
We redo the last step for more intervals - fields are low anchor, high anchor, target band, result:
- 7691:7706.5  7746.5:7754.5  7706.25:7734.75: 0.08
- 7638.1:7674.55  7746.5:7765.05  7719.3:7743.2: 0.02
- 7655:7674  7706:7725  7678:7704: -0.10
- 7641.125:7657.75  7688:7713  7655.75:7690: -0.03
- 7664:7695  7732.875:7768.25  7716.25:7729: 0.10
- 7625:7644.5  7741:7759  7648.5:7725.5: -0.01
